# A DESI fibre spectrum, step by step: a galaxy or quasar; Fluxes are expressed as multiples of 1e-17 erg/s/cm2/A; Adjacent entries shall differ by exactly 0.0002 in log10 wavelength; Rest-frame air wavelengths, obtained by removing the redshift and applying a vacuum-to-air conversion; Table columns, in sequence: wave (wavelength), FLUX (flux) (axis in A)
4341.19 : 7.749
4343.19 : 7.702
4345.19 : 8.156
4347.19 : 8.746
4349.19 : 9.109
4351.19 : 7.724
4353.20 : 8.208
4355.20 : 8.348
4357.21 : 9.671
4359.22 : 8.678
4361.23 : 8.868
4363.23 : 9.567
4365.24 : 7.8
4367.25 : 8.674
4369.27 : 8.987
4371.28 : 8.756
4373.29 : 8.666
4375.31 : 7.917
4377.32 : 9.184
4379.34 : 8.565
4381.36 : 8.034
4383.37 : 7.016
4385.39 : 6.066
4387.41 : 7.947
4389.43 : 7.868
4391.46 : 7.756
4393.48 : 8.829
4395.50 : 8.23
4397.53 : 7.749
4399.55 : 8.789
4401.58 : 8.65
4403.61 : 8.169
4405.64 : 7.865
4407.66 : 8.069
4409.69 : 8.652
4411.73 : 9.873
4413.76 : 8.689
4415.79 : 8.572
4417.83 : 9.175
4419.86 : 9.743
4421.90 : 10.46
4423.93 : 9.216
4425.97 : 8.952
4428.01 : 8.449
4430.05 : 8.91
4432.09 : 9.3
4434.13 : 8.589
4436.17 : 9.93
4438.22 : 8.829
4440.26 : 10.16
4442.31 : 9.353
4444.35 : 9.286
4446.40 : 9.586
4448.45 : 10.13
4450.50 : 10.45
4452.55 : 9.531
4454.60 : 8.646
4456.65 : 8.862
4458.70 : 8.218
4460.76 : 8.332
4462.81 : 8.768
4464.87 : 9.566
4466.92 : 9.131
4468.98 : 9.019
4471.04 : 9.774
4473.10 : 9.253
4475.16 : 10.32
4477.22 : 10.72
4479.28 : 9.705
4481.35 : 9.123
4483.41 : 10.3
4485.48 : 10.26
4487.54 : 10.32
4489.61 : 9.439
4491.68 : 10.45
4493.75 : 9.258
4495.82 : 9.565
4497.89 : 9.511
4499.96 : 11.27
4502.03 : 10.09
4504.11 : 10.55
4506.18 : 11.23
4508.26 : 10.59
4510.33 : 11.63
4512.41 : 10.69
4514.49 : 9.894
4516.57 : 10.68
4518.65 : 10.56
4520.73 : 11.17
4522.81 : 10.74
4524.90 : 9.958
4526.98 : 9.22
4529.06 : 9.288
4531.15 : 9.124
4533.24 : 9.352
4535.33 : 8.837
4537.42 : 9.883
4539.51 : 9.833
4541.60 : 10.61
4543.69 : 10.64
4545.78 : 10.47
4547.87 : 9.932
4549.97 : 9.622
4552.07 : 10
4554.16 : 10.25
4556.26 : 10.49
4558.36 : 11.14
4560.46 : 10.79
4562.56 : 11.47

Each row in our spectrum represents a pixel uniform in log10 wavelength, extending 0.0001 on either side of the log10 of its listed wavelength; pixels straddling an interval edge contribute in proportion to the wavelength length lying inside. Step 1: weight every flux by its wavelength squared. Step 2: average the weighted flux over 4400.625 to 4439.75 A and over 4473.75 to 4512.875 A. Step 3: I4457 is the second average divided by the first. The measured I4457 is 1.18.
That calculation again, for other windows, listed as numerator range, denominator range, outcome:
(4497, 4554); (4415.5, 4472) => 1.14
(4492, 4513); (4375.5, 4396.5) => 1.38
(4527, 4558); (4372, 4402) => 1.31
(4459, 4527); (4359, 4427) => 1.23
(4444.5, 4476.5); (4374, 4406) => 1.20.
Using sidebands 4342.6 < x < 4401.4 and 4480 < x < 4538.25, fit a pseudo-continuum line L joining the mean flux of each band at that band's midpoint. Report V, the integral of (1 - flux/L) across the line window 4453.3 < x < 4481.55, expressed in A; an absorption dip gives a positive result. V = 0.9 A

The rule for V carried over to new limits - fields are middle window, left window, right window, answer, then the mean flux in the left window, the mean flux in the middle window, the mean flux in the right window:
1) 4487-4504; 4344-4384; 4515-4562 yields -0.5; 8.55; 10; 10.1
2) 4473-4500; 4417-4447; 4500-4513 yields 1.3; 9.33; 9.94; 10.8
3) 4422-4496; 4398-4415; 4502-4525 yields 1.2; 8.57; 9.45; 10.7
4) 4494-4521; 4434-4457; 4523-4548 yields -2.3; 9.5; 10.5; 9.79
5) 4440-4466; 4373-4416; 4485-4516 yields 0.3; 8.22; 9.27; 10.3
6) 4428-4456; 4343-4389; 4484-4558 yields -0.4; 8.37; 9.39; 10.2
